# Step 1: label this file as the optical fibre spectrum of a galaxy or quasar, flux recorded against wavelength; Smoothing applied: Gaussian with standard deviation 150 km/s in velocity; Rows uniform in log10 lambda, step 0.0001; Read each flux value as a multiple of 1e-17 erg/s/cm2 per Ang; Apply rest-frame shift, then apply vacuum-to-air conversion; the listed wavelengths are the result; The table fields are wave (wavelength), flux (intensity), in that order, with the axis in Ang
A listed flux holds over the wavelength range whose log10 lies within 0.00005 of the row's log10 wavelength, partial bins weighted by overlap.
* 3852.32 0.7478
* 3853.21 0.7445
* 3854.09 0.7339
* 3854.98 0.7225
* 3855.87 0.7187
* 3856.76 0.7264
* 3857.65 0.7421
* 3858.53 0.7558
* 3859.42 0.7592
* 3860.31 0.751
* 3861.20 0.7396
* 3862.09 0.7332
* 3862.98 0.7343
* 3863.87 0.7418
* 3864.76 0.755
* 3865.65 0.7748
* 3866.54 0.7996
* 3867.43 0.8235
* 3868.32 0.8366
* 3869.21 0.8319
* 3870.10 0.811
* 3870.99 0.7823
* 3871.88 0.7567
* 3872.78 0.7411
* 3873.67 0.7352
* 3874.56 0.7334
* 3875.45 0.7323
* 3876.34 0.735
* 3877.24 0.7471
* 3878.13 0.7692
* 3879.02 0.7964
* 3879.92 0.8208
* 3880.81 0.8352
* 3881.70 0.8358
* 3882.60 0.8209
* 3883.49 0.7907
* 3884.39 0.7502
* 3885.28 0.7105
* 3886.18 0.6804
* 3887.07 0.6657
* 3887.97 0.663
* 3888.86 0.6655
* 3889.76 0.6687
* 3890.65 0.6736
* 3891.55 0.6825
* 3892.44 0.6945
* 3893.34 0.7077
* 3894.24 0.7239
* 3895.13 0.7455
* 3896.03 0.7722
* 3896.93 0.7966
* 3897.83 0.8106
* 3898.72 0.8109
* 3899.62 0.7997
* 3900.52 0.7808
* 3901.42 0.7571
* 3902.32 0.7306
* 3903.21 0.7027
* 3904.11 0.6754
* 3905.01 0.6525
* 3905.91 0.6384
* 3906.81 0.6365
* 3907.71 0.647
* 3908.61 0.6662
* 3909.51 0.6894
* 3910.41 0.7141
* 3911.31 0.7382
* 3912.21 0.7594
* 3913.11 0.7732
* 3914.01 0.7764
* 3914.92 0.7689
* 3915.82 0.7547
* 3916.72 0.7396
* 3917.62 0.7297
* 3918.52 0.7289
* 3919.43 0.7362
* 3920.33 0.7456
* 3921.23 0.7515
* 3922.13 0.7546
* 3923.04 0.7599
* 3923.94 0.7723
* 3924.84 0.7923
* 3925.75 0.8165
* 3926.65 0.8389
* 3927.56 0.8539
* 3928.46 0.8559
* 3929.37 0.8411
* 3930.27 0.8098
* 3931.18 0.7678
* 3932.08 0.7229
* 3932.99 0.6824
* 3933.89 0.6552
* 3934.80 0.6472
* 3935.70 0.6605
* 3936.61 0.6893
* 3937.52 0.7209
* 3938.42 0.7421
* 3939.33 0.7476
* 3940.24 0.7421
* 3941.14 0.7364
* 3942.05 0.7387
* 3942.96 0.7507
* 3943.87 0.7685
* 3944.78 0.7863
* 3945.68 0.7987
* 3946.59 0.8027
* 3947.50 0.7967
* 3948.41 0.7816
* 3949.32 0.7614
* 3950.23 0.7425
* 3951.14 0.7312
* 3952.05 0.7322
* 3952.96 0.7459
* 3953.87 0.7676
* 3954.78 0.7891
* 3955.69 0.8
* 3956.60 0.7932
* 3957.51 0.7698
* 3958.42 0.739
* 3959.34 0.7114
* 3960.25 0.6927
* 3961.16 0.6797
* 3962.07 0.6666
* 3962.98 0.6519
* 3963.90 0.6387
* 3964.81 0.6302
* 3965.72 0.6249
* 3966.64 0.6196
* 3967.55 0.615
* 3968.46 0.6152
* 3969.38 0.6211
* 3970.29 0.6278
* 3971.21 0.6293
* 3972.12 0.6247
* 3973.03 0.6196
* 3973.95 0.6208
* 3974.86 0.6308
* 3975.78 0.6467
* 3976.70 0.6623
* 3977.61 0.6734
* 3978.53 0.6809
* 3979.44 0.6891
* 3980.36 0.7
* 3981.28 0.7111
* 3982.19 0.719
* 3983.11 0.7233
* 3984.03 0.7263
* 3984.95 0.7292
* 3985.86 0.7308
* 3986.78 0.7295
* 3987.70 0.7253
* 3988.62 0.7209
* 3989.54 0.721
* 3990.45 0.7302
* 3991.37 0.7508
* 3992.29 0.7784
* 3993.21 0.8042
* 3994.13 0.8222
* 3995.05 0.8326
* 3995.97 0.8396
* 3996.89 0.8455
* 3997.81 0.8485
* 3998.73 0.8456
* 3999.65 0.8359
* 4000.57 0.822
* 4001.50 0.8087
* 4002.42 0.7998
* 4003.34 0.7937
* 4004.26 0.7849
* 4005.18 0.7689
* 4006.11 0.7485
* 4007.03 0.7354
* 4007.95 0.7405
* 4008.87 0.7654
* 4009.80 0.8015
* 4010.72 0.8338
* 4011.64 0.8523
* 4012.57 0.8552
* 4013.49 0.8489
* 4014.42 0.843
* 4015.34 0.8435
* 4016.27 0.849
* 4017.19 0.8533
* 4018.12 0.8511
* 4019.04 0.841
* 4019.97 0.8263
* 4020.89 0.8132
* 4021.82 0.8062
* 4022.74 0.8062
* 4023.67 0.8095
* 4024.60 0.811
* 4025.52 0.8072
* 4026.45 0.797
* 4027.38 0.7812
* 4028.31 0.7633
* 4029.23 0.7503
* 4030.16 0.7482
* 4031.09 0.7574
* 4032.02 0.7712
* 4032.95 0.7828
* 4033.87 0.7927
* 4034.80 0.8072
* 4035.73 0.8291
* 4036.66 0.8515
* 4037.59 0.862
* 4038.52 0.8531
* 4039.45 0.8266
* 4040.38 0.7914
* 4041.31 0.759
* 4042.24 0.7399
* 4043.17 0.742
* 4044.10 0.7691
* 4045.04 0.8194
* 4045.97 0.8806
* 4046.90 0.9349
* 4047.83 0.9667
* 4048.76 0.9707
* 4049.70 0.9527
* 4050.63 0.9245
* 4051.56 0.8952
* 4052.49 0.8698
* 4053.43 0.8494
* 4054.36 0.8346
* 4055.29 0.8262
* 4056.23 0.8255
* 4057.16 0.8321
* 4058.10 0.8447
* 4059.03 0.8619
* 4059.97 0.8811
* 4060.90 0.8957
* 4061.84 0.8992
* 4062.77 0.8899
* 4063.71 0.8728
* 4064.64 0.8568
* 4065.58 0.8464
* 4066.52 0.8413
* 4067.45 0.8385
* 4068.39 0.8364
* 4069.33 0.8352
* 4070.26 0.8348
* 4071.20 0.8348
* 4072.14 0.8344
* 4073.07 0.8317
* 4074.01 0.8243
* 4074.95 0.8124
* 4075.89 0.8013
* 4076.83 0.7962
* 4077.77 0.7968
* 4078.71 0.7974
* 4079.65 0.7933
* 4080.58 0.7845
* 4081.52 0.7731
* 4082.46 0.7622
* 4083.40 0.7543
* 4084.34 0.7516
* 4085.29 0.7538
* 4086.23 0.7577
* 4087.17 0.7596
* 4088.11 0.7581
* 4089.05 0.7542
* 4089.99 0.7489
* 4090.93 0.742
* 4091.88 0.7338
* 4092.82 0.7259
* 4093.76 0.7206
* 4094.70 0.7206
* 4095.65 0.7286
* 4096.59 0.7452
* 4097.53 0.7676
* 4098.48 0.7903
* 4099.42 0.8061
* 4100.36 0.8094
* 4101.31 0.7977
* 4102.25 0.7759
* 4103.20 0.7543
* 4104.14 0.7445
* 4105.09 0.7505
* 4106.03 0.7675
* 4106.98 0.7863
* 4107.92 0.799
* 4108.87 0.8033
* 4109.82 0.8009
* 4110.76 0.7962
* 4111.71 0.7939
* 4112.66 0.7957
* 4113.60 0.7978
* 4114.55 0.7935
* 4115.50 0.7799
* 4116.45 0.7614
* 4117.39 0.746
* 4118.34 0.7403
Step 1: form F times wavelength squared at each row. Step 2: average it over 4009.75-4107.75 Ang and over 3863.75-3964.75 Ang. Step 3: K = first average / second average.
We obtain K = 1.2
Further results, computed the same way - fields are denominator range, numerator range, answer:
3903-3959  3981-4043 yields 1.11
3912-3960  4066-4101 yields 1.11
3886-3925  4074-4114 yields 1.17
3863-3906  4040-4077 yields 1.24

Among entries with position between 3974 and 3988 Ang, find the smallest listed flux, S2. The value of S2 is 0.6308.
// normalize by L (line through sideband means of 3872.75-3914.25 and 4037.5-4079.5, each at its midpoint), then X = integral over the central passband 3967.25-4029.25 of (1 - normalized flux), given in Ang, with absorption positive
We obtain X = 3.5 Ang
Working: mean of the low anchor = 0.733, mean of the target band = 0.76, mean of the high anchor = 0.846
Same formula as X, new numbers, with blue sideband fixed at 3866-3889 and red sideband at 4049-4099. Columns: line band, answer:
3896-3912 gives 1.0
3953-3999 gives 4.5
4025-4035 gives 0.3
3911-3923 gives 0.4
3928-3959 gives 1.1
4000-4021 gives -0.4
